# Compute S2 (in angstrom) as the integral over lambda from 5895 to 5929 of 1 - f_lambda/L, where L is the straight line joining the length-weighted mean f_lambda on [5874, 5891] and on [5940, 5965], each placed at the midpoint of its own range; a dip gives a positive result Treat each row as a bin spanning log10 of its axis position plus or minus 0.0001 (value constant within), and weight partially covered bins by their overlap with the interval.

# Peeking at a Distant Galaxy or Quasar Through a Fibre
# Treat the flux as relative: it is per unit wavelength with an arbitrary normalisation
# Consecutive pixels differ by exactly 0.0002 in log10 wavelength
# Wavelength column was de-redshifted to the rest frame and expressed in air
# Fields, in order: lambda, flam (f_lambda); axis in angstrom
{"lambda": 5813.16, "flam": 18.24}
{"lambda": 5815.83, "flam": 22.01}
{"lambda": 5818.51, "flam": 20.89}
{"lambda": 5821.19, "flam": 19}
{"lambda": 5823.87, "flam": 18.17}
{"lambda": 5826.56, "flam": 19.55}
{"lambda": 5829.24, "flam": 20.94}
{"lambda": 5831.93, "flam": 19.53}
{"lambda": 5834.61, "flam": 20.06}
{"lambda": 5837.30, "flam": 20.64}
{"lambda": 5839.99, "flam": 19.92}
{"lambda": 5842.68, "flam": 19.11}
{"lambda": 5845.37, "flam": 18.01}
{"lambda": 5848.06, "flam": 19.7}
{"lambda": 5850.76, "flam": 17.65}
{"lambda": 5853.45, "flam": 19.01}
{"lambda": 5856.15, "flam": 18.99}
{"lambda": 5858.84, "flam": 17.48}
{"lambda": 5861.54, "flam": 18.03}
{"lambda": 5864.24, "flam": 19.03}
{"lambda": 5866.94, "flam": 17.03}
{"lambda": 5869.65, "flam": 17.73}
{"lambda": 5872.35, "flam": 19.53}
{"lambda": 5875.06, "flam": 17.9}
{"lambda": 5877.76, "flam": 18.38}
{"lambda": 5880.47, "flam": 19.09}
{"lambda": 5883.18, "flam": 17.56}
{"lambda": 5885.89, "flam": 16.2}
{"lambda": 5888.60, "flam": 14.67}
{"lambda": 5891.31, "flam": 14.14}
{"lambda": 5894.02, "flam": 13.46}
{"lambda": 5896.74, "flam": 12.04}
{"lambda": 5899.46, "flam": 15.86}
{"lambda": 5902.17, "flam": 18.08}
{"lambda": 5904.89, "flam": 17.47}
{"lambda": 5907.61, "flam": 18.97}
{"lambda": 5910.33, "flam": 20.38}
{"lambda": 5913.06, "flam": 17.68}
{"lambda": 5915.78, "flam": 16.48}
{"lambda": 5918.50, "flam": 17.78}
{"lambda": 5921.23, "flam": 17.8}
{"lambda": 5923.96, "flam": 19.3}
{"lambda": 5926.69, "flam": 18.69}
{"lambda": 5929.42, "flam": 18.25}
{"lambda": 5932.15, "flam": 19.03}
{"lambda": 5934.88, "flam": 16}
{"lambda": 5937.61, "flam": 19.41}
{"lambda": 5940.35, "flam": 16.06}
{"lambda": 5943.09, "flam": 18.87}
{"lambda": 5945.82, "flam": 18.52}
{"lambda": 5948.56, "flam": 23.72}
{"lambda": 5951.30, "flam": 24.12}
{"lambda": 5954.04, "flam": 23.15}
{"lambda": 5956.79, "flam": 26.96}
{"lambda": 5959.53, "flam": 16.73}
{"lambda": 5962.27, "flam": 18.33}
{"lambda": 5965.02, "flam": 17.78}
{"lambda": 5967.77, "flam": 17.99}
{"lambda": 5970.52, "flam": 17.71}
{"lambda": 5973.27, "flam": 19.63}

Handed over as 2.1 angstrom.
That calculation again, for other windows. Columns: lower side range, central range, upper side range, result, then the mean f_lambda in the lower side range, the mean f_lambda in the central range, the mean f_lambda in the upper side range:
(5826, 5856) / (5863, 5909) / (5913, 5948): 4.7 angstrom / 19.4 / 16.9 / 18.1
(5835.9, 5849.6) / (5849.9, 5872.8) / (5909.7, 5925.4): 1.1 angstrom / 19.4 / 18.2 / 18.1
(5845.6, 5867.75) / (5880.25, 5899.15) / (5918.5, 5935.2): 3.3 angstrom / 18.4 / 15.1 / 18.3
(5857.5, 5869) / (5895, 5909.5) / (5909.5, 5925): 1.2 angstrom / 17.9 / 16.5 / 18.1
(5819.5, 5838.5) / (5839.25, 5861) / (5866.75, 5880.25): 0.4 angstrom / 19.7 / 18.7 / 18.3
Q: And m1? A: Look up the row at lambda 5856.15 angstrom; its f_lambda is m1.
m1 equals 18.99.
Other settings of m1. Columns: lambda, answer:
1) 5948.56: 23.72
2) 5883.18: 17.56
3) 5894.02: 13.46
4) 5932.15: 19.03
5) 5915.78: 16.48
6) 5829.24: 20.94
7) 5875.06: 17.9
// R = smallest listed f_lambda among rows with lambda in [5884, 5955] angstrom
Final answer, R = 12.04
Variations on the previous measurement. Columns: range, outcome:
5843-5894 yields 14.14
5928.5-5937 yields 16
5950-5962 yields 16.73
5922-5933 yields 18.25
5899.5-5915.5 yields 17.47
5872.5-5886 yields 16.2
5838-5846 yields 18.01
